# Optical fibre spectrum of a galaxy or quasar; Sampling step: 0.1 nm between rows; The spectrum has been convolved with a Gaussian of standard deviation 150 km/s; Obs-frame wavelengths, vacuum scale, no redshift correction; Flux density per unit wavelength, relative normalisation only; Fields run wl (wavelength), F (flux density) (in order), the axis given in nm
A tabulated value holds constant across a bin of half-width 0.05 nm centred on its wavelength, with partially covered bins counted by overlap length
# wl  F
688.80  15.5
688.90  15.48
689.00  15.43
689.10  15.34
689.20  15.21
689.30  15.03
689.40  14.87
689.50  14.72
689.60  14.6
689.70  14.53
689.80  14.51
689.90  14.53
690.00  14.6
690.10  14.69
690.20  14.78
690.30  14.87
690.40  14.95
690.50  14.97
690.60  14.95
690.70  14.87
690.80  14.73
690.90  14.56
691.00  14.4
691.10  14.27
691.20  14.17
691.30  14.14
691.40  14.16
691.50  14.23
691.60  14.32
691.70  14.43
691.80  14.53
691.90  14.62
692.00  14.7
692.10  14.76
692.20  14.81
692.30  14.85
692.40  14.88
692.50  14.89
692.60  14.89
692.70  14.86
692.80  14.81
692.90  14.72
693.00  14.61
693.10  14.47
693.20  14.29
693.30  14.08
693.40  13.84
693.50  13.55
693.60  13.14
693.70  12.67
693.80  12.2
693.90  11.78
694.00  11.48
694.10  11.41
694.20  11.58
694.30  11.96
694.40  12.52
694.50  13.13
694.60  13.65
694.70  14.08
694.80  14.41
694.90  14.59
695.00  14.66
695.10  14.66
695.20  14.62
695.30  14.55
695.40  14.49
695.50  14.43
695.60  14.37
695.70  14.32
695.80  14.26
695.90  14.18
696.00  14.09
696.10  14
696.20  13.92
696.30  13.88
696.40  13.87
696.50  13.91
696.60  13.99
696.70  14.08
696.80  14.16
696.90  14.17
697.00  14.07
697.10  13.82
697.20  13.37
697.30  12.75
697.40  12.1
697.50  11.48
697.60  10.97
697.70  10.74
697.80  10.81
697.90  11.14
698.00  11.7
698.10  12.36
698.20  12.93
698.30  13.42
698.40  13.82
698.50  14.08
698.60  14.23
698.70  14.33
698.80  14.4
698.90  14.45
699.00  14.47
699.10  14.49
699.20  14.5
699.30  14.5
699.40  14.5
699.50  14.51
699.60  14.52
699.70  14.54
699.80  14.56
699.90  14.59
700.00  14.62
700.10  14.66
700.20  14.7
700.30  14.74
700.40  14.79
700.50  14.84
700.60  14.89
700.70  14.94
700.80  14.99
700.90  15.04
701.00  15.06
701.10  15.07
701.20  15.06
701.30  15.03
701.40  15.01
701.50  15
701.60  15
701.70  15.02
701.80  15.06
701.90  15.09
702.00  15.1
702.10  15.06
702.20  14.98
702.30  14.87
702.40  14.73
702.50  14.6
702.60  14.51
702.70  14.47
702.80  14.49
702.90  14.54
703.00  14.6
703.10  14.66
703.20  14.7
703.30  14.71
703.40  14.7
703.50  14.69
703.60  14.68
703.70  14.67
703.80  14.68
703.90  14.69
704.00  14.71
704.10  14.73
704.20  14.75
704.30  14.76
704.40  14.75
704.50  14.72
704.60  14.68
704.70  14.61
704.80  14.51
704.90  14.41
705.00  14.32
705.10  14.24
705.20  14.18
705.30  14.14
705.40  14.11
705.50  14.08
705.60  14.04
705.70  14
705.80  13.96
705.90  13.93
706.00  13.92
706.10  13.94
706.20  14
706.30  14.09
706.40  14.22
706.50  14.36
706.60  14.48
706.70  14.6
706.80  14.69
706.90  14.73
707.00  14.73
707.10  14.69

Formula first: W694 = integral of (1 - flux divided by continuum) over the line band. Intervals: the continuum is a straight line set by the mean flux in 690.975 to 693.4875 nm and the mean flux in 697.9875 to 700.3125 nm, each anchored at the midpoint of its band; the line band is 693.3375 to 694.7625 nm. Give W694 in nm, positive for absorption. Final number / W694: 0.172 nm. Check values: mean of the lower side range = 14.5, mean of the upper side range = 14.2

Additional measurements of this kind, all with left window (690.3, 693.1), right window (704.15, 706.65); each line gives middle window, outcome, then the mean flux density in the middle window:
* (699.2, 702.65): -0.101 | 14.8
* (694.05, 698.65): 0.359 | 13.4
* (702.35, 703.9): -0.031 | 14.6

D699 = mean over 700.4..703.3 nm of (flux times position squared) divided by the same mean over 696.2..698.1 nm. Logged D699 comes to 1.17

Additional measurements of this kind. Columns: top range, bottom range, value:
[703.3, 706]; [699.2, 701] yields 1.00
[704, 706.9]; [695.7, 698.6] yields 1.11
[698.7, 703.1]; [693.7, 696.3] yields 1.11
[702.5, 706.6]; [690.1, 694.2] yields 1.06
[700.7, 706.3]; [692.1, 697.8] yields 1.10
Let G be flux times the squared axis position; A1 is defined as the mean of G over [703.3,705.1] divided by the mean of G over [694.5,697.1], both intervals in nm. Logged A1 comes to 1.06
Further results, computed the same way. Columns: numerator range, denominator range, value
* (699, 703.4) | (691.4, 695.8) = 1.08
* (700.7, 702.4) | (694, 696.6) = 1.11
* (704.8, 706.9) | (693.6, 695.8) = 1.09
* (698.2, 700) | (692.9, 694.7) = 1.11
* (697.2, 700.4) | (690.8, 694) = 0.97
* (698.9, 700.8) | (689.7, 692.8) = 1.03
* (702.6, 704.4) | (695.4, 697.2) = 1.06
